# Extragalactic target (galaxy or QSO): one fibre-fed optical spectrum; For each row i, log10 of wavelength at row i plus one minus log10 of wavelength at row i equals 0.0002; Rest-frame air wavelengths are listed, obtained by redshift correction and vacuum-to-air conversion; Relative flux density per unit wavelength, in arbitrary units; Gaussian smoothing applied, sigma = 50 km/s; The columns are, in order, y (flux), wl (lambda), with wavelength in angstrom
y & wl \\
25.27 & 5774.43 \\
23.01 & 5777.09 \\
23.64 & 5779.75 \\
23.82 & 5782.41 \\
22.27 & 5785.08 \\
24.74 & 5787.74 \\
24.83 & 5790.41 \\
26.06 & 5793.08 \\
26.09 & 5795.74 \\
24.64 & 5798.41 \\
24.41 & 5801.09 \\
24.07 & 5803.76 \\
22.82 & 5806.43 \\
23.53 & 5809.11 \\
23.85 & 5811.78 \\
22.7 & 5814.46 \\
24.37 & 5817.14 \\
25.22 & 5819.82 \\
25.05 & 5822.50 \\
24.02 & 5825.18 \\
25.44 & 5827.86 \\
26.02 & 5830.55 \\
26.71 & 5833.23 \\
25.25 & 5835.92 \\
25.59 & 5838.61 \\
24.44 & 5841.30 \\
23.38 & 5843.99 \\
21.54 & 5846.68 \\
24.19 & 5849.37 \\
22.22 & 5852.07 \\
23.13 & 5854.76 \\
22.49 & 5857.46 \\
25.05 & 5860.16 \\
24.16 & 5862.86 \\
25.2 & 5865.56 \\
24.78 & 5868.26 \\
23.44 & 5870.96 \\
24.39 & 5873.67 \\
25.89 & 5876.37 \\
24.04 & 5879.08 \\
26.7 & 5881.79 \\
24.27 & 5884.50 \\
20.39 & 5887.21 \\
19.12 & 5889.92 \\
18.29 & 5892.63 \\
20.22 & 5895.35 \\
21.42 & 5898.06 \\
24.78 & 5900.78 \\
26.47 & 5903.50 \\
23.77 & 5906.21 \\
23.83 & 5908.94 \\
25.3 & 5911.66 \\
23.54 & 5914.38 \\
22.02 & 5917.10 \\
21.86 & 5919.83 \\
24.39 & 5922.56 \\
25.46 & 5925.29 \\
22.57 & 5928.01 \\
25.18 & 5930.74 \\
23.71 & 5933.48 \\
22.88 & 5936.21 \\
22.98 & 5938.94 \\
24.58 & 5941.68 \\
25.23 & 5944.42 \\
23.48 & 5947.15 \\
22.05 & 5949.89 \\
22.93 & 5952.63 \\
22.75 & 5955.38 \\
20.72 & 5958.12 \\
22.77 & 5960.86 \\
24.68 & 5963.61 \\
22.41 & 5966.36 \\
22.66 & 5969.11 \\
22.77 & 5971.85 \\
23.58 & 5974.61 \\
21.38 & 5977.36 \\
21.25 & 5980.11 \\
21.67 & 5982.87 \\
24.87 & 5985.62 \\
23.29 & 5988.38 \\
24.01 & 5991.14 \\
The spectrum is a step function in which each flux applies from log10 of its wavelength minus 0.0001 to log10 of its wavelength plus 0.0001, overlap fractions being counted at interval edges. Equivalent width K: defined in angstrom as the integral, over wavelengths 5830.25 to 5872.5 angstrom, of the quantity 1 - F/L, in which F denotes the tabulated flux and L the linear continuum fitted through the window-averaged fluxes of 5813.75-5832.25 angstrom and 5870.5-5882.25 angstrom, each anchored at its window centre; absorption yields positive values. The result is 1.1 angstrom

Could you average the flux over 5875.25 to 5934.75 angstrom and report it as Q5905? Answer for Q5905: 23.3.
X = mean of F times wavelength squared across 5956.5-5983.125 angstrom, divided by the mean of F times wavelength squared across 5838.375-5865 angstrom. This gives 0.99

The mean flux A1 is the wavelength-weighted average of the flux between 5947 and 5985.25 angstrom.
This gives 22.5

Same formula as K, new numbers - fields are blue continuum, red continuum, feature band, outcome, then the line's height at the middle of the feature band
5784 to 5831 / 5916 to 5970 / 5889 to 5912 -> 1.1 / 23.6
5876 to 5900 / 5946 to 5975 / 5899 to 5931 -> -2.3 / 22.4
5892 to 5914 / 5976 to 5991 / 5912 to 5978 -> -1.0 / 22.9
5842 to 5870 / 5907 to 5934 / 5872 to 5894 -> 0.7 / 23.7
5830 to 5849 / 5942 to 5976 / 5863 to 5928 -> 1.2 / 23.9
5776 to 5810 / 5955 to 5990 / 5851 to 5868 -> -0.1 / 23.6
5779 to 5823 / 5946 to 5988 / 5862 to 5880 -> -0.8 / 23.6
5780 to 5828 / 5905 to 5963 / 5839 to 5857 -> 0.6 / 24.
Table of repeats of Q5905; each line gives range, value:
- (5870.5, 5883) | 25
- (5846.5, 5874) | 23.8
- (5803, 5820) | 23.7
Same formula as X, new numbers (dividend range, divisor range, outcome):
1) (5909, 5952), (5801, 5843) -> 1.00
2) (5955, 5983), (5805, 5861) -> 0.97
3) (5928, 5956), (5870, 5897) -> 1.06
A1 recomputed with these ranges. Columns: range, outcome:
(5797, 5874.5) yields 24.2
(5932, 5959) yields 23.2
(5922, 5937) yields 24.1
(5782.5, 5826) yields 24.3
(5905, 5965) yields 23.5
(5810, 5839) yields 24.9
